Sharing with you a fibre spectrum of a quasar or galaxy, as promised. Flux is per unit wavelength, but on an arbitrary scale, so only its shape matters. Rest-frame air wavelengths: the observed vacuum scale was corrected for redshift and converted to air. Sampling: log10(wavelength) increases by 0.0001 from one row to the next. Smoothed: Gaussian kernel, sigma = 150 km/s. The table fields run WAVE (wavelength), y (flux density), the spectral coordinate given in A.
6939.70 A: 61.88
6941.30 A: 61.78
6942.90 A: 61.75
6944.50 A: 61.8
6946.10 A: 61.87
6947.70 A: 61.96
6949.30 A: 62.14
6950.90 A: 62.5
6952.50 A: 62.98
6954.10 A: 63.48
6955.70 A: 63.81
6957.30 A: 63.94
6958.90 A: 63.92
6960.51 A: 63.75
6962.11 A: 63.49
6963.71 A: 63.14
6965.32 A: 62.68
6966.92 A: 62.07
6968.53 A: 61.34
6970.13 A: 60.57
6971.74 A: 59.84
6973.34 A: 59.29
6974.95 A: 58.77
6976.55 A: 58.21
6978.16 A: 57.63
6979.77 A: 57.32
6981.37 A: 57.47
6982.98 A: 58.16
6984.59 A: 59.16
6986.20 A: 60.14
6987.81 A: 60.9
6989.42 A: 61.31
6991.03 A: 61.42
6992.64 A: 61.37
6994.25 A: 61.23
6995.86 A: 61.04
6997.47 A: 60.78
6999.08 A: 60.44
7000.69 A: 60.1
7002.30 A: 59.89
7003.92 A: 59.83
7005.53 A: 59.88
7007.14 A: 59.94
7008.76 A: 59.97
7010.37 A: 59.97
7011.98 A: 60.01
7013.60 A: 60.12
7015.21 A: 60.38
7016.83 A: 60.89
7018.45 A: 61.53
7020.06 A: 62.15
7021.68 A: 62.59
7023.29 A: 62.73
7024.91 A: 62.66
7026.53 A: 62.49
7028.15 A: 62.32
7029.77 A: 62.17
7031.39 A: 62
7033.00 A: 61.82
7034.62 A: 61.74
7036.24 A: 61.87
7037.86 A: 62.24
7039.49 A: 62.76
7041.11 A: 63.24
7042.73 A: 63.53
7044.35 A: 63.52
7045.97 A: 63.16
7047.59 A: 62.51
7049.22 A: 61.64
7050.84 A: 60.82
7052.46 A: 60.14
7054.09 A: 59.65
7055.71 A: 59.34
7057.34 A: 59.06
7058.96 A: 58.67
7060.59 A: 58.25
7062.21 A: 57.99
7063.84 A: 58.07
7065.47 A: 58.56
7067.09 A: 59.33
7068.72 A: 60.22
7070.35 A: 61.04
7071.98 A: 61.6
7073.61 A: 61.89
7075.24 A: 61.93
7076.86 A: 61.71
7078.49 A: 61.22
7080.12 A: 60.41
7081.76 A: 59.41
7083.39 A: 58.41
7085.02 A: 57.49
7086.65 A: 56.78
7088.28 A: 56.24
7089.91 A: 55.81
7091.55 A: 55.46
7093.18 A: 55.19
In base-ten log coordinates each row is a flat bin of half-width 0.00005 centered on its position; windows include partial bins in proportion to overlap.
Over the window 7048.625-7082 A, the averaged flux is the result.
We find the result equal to 60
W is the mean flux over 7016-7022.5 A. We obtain 61.8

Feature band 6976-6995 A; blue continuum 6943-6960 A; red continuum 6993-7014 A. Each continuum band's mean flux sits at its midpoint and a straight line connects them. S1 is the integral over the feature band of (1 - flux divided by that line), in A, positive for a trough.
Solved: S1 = 0.5 A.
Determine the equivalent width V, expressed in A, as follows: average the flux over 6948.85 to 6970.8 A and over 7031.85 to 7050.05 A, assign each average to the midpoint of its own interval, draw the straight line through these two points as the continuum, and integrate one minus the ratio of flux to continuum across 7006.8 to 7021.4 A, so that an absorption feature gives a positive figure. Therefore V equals 0.47 A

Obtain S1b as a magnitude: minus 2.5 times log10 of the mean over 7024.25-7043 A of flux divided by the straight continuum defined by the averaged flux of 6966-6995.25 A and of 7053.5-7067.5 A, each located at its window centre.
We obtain -0.058 mag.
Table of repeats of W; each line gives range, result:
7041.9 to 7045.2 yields 63.6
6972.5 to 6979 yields 58.5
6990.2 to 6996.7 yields 61.3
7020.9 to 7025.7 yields 62.7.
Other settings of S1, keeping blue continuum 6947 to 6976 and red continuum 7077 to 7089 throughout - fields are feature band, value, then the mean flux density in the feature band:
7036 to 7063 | -0.6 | 61.1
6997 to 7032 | -0.2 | 61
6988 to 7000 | 0.0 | 61.1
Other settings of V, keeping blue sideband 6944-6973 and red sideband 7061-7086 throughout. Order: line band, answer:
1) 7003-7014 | 0.3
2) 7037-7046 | -0.4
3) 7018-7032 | -0.3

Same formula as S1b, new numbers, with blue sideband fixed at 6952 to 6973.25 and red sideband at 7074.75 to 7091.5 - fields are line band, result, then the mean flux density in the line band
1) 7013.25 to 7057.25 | -0.028 mag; 61.8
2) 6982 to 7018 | 0.019 mag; 60.3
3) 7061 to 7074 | -0.009 mag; 59.7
